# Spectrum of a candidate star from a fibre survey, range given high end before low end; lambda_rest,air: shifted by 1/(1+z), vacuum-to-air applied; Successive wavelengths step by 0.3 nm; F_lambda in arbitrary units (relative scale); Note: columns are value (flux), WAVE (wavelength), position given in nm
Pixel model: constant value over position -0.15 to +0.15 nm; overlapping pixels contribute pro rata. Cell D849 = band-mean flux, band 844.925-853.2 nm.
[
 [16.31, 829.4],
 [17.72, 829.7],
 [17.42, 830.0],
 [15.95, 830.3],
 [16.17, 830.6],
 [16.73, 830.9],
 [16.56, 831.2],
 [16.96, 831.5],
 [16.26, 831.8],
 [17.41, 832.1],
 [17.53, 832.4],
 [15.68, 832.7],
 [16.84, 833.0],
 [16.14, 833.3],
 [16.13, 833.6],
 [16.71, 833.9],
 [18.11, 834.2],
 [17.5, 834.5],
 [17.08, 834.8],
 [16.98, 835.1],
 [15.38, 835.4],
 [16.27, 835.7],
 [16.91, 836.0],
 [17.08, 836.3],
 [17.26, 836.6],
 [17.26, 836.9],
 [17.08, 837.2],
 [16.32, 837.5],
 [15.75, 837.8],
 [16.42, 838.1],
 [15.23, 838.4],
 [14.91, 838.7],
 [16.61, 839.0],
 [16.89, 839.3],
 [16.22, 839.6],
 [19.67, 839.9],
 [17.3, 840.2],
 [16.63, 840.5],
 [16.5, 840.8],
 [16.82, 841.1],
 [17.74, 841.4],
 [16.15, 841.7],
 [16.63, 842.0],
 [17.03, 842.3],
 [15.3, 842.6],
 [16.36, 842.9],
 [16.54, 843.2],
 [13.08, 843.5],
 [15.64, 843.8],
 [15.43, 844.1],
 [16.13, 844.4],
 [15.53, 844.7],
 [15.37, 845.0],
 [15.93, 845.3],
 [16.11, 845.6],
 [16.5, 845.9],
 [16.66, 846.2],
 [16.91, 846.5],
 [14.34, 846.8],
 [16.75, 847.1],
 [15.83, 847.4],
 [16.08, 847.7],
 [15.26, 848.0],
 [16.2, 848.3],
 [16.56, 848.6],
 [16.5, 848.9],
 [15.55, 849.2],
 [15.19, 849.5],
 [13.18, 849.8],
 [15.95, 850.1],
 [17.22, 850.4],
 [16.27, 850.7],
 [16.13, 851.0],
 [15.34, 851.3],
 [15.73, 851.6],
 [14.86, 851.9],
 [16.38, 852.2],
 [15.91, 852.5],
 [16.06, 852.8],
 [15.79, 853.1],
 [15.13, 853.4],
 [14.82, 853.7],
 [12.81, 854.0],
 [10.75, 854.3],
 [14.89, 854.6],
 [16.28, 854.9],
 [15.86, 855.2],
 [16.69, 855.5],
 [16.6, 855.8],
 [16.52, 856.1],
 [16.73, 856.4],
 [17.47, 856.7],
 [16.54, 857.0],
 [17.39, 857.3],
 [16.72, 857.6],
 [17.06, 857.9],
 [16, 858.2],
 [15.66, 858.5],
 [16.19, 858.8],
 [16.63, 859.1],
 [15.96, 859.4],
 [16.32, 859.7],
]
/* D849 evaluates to 15.9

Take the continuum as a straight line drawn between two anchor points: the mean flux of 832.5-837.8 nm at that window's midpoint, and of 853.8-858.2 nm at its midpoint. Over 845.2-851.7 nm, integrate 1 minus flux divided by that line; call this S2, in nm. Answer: 0.11 nm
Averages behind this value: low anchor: 16.7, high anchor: 15.9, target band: 15.9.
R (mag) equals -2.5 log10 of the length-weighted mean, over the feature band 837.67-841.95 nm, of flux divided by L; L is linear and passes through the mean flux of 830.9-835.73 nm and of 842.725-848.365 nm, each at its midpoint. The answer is -0.03 mag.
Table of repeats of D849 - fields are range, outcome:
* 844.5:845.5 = 15.7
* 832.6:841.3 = 16.7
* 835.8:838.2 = 16.8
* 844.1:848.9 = 16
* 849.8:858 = 15.8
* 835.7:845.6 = 16.4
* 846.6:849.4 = 15.9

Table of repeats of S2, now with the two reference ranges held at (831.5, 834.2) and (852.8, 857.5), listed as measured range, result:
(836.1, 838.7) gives 0.00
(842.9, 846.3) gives 0.09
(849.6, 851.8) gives 0.03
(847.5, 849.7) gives 0.02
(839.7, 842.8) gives -0.12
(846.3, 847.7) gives 0.00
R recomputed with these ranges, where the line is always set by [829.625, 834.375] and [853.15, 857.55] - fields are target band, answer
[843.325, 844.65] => 0.07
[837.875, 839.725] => 0.03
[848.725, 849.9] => 0.05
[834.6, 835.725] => 0.01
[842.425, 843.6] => 0.05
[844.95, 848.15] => 0.00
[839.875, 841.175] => -0.05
